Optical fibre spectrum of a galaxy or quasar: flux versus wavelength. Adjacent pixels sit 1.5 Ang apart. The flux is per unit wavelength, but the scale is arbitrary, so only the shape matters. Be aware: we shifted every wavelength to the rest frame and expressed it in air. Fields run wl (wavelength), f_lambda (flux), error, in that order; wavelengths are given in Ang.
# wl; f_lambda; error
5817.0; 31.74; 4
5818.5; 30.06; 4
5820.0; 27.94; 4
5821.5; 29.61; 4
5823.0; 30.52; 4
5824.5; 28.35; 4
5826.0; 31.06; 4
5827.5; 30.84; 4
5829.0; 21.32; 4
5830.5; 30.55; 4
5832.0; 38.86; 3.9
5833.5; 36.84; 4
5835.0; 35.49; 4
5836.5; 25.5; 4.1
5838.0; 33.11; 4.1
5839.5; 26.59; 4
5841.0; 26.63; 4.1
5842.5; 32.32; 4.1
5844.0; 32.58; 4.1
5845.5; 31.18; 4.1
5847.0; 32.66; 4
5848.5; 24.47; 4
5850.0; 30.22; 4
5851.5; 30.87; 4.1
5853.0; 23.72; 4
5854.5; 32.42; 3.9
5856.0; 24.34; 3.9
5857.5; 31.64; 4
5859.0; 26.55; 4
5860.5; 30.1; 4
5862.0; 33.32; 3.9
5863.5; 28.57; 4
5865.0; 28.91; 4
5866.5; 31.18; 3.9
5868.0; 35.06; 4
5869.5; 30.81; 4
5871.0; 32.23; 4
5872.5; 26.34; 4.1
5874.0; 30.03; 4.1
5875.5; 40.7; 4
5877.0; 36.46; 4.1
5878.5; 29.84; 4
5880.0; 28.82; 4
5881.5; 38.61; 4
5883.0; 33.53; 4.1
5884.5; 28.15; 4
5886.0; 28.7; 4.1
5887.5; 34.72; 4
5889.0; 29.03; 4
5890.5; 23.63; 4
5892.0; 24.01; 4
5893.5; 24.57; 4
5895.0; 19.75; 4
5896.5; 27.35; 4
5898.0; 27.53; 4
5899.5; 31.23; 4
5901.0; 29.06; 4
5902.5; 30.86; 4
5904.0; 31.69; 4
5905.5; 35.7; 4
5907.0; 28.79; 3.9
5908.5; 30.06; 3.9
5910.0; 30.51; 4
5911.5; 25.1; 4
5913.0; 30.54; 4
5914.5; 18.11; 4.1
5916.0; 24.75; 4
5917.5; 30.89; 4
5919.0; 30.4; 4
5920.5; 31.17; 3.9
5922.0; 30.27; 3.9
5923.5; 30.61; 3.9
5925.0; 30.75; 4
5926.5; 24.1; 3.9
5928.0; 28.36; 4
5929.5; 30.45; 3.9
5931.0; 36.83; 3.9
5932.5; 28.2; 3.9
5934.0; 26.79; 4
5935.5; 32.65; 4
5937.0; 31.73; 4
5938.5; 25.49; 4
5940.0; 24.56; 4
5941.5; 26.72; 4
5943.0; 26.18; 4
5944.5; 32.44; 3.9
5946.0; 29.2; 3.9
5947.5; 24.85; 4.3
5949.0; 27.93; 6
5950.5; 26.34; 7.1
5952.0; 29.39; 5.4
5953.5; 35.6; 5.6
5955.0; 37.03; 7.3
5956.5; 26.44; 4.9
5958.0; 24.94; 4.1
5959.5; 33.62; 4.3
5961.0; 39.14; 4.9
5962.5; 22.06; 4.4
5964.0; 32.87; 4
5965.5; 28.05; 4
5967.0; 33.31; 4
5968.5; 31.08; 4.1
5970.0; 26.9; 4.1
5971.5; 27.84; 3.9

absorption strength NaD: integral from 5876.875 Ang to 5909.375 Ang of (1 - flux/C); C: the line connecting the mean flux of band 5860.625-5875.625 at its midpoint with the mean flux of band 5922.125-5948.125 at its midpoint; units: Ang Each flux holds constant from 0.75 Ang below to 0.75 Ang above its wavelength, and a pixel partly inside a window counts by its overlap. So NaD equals 0.9 Ang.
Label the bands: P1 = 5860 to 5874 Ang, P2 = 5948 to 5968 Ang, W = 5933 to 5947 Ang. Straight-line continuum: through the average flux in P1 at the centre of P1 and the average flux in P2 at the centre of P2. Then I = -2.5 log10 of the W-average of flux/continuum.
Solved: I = 0.079 mag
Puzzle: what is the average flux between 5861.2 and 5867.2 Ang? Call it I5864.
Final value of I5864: 30.5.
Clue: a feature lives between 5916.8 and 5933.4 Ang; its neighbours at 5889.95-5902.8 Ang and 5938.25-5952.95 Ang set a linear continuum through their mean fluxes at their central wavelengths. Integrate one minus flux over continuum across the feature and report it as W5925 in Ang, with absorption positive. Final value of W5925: -1.9 Ang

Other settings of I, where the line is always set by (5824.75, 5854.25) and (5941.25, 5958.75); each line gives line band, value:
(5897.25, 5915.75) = 0.02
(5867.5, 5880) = -0.09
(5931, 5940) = 0.00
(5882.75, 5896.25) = 0.10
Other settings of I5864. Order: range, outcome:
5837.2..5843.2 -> 29.6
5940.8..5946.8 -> 28.6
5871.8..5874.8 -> 28.4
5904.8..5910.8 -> 31.2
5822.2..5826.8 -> 30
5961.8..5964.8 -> 27.6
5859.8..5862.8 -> 31.7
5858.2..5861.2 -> 28.4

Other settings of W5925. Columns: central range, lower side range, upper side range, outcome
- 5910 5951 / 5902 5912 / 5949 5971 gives 2.75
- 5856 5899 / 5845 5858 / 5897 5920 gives -1.37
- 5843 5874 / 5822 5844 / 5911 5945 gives 0.20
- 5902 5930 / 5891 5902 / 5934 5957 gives -1.77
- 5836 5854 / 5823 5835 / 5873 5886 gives 1.46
